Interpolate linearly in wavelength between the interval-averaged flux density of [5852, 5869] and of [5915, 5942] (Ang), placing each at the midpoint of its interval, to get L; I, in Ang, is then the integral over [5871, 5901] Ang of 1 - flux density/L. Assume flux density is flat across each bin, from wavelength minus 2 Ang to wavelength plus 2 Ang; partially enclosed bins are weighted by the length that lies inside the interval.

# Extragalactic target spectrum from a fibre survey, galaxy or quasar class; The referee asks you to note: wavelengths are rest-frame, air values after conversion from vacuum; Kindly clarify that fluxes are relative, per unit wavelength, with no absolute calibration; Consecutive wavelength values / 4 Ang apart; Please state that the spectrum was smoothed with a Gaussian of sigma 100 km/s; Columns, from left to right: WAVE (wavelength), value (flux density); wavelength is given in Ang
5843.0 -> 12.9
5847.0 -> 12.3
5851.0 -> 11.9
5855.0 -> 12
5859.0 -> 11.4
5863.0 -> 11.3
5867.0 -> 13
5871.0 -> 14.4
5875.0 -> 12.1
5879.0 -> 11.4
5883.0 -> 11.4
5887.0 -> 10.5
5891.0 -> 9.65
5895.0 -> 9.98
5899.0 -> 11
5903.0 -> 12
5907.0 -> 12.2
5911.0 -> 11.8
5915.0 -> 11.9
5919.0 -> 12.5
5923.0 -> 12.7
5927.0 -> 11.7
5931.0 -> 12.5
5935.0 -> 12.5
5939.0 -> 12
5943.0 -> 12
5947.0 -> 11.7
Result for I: 2.4 Ang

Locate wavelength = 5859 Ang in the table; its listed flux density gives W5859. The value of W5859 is 11.4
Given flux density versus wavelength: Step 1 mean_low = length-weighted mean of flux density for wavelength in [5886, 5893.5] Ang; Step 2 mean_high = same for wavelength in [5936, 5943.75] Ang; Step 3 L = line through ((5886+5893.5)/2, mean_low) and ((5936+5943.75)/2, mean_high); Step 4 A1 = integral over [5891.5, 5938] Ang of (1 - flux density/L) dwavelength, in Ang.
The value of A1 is -3.3 Ang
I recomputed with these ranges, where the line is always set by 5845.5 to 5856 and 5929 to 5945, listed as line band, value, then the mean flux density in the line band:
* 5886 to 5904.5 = 2.38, 10.6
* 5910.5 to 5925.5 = -0.05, 12.2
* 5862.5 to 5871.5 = -0.61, 12.9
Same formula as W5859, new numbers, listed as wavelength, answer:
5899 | 11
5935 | 12.5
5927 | 11.7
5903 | 12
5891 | 9.65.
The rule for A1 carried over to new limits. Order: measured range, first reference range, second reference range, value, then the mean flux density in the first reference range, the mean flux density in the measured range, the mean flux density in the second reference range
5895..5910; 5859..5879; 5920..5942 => 1.0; 12.4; 11.5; 12.3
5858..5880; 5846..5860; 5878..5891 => -1.9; 11.9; 12.3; 10.9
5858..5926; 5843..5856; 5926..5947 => 2.4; 12.2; 11.7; 12.1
